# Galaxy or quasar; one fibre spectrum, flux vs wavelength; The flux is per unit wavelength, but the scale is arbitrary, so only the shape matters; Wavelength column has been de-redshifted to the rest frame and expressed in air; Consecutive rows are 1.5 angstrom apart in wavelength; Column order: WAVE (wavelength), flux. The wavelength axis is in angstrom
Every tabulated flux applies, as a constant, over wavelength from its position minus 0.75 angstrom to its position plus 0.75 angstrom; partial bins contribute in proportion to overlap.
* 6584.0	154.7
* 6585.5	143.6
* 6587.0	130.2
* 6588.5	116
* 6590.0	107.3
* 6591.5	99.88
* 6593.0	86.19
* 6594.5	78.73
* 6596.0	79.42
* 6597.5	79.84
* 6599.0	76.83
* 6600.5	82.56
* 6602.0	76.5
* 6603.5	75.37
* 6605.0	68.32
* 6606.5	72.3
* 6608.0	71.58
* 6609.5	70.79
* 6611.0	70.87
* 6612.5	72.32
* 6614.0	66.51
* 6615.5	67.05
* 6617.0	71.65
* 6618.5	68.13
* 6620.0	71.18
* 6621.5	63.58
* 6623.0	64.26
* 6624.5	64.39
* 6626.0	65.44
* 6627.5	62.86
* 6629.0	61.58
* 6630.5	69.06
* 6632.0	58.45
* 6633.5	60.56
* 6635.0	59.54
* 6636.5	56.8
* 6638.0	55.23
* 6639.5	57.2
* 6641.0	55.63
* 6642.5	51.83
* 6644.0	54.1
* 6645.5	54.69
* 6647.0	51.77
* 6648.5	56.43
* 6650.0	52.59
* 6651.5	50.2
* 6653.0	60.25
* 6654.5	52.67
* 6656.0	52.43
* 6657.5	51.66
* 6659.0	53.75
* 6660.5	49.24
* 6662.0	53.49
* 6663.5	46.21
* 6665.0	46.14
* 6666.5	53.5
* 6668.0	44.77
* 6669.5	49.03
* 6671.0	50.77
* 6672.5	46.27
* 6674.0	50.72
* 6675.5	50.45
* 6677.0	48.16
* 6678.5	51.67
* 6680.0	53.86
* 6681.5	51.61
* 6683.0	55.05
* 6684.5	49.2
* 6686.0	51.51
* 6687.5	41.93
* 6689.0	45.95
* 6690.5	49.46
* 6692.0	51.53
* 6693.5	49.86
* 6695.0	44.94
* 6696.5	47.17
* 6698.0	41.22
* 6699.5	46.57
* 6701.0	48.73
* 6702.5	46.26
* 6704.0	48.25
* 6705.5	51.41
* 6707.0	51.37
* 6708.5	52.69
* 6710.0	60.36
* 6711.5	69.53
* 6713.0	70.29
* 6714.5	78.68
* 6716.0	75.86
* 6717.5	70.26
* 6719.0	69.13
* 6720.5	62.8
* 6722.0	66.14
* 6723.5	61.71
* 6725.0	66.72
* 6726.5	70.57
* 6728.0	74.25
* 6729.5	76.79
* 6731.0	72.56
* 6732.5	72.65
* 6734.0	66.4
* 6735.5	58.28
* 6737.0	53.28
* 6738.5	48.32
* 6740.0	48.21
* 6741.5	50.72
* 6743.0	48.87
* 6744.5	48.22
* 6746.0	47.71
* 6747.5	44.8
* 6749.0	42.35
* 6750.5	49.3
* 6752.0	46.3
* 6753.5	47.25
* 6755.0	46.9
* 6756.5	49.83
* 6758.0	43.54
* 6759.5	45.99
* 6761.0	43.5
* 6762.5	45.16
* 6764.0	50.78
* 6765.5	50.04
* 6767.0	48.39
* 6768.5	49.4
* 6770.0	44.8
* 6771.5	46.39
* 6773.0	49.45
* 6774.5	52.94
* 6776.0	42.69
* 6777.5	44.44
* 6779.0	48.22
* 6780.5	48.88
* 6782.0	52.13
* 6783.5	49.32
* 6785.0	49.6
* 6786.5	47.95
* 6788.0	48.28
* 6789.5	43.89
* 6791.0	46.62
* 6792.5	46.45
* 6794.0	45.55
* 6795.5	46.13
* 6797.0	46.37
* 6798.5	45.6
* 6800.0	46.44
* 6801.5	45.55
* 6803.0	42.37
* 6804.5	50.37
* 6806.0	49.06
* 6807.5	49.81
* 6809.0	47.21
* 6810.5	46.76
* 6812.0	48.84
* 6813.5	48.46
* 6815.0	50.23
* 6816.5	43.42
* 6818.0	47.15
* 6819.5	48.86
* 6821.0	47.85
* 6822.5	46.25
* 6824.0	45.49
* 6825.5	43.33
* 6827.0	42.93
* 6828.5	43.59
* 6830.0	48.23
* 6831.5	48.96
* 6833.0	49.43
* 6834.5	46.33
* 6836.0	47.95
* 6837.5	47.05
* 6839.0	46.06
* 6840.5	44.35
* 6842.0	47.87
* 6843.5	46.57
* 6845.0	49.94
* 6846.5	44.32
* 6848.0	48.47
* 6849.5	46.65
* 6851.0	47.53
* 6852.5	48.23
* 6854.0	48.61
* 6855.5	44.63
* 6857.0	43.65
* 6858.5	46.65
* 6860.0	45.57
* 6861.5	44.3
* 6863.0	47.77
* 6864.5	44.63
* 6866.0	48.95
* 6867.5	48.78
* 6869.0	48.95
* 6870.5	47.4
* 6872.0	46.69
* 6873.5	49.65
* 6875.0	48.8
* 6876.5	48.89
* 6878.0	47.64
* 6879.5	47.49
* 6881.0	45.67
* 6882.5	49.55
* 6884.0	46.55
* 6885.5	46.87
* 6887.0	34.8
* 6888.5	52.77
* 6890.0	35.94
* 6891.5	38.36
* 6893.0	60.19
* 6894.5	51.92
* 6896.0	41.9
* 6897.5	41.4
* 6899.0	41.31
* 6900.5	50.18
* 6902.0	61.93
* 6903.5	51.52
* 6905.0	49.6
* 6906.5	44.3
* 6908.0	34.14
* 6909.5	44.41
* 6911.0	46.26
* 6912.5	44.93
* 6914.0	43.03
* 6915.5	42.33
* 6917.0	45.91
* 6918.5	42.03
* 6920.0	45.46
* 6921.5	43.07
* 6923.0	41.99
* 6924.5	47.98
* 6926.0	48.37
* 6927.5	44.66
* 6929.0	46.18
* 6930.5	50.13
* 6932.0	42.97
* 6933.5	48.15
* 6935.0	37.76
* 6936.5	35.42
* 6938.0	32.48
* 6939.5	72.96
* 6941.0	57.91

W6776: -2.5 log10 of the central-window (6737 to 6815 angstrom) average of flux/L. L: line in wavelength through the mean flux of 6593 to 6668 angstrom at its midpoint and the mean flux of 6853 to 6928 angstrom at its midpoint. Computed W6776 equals 0.13 mag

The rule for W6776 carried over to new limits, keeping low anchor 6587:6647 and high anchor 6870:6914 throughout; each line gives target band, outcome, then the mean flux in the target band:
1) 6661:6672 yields 0.33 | 49.1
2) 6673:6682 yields 0.27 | 50.9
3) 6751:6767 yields 0.23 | 47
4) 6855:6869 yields 0.07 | 46.3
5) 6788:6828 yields 0.16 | 46.6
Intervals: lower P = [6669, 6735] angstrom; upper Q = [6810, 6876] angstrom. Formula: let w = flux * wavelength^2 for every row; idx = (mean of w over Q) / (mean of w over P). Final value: 0.86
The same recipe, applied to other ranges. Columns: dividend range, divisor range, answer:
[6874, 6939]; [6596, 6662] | 0.78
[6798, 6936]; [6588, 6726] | 0.81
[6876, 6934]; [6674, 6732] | 0.85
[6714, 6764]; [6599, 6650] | 0.92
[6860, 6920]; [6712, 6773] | 0.86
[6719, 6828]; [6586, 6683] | 0.82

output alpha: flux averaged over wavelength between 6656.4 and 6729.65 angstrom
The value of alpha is 54.9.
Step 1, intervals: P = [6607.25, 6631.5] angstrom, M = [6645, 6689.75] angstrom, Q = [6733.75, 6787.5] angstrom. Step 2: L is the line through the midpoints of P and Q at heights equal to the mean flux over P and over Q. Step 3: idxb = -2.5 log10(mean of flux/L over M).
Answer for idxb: 0.20 mag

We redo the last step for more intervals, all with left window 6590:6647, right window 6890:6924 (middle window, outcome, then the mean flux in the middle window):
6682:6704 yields 0.29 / 47.9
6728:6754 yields 0.08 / 54.9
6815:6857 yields 0.10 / 46.7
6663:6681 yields 0.28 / 49.4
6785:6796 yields 0.17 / 46.6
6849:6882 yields 0.04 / 47.2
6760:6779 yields 0.19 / 47.3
